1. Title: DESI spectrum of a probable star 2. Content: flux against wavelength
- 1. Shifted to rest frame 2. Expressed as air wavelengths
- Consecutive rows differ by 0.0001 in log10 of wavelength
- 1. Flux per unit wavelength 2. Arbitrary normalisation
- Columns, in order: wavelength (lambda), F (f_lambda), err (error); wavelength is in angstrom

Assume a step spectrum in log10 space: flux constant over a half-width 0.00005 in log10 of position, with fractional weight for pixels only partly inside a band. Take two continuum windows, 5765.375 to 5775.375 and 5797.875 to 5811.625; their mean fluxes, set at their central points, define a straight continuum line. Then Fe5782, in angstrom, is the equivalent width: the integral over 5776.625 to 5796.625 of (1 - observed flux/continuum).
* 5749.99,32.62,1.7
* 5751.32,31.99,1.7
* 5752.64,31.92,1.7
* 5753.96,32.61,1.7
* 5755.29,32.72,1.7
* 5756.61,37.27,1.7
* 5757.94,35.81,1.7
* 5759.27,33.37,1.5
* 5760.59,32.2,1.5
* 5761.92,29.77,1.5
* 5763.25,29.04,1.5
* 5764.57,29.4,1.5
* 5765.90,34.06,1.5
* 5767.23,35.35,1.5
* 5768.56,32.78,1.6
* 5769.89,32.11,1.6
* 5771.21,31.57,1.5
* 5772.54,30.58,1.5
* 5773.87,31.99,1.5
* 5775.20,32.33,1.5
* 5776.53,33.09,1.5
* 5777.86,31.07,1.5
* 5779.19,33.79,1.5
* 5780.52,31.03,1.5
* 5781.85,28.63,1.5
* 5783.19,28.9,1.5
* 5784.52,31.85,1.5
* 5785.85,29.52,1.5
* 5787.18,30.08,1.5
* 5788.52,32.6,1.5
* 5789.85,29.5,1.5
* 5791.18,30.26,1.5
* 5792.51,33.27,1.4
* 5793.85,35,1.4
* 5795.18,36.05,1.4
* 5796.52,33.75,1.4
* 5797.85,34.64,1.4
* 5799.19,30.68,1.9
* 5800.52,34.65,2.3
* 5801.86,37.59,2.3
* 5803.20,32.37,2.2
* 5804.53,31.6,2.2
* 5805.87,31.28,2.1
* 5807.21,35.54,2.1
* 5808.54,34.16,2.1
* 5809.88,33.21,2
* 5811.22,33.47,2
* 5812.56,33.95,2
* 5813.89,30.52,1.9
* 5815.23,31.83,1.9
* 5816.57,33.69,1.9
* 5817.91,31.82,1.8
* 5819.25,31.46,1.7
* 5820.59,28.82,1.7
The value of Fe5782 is 0.8 angstrom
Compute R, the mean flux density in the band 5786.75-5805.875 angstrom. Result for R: 33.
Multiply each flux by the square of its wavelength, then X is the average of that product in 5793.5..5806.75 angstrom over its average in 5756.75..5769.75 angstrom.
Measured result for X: 1.0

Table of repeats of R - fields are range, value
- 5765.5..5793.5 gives 31.6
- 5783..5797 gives 32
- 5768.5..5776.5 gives 31.9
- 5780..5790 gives 30.3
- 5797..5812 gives 33.6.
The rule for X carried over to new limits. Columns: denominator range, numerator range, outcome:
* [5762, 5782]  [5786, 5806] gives 1.04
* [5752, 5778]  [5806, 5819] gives 1.03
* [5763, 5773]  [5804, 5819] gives 1.04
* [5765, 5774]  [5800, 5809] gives 1.05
